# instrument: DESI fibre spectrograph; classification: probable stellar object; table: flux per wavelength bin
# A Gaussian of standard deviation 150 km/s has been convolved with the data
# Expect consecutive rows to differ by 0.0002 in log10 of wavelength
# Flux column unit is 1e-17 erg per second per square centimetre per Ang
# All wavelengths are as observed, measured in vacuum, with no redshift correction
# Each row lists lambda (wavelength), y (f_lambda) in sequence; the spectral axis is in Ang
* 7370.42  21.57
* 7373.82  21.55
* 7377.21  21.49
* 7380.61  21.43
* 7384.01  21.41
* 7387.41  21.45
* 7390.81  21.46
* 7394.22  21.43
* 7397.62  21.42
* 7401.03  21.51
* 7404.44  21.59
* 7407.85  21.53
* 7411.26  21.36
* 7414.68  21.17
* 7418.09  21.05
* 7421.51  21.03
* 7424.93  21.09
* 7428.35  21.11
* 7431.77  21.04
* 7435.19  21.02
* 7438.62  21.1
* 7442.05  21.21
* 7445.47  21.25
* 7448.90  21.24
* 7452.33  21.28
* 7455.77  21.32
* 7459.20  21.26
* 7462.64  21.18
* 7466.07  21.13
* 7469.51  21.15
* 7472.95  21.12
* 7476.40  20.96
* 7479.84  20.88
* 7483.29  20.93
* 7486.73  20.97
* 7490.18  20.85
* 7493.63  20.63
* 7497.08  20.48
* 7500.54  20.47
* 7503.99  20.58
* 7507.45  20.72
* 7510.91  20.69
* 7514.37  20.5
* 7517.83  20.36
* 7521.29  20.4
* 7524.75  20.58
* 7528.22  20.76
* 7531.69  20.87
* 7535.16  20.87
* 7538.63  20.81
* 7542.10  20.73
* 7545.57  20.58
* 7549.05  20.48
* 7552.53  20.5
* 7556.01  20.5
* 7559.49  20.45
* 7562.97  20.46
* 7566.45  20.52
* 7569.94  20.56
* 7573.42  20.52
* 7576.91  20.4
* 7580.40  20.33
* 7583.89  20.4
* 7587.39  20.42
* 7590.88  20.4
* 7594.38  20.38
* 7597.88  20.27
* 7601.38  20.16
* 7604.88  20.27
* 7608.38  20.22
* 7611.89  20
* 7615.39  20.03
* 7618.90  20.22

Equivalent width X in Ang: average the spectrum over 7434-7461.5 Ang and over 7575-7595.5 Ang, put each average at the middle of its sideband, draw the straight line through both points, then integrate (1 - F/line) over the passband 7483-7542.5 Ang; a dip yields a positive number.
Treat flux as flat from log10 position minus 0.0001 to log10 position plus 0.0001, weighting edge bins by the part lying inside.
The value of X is 0.4 Ang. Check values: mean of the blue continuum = 21.2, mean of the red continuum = 20.4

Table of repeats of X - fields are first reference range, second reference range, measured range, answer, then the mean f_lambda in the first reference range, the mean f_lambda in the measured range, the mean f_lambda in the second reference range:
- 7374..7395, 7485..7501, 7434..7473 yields -0.4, 21.5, 21.2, 20.7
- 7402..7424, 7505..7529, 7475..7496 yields -0.1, 21.3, 20.9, 20.6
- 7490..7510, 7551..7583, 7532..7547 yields -0.2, 20.6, 20.8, 20.5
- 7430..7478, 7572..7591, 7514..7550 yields 0.1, 21.2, 20.6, 20.4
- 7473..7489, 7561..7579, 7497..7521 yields 0.3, 20.9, 20.5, 20.5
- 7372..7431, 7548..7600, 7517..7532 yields 0.1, 21.4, 20.6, 20.4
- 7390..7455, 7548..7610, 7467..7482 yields 0.0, 21.3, 21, 20.4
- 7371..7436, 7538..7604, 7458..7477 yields -0.1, 21.3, 21.1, 20.5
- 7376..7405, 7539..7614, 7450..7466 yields -0.1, 21.5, 21.2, 20.4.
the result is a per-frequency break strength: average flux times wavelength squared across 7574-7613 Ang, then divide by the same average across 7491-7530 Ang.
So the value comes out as 1.01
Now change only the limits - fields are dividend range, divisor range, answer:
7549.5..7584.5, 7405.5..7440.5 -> 1.01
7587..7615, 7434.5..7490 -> 0.99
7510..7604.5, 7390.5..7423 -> 1.00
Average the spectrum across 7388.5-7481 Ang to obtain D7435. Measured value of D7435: 21.2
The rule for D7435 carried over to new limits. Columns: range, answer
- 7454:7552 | 20.8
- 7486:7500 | 20.7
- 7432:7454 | 21.2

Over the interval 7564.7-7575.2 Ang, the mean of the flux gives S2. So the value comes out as 20.5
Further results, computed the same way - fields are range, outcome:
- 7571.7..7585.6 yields 20.4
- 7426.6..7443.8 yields 21.1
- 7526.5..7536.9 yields 20.8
